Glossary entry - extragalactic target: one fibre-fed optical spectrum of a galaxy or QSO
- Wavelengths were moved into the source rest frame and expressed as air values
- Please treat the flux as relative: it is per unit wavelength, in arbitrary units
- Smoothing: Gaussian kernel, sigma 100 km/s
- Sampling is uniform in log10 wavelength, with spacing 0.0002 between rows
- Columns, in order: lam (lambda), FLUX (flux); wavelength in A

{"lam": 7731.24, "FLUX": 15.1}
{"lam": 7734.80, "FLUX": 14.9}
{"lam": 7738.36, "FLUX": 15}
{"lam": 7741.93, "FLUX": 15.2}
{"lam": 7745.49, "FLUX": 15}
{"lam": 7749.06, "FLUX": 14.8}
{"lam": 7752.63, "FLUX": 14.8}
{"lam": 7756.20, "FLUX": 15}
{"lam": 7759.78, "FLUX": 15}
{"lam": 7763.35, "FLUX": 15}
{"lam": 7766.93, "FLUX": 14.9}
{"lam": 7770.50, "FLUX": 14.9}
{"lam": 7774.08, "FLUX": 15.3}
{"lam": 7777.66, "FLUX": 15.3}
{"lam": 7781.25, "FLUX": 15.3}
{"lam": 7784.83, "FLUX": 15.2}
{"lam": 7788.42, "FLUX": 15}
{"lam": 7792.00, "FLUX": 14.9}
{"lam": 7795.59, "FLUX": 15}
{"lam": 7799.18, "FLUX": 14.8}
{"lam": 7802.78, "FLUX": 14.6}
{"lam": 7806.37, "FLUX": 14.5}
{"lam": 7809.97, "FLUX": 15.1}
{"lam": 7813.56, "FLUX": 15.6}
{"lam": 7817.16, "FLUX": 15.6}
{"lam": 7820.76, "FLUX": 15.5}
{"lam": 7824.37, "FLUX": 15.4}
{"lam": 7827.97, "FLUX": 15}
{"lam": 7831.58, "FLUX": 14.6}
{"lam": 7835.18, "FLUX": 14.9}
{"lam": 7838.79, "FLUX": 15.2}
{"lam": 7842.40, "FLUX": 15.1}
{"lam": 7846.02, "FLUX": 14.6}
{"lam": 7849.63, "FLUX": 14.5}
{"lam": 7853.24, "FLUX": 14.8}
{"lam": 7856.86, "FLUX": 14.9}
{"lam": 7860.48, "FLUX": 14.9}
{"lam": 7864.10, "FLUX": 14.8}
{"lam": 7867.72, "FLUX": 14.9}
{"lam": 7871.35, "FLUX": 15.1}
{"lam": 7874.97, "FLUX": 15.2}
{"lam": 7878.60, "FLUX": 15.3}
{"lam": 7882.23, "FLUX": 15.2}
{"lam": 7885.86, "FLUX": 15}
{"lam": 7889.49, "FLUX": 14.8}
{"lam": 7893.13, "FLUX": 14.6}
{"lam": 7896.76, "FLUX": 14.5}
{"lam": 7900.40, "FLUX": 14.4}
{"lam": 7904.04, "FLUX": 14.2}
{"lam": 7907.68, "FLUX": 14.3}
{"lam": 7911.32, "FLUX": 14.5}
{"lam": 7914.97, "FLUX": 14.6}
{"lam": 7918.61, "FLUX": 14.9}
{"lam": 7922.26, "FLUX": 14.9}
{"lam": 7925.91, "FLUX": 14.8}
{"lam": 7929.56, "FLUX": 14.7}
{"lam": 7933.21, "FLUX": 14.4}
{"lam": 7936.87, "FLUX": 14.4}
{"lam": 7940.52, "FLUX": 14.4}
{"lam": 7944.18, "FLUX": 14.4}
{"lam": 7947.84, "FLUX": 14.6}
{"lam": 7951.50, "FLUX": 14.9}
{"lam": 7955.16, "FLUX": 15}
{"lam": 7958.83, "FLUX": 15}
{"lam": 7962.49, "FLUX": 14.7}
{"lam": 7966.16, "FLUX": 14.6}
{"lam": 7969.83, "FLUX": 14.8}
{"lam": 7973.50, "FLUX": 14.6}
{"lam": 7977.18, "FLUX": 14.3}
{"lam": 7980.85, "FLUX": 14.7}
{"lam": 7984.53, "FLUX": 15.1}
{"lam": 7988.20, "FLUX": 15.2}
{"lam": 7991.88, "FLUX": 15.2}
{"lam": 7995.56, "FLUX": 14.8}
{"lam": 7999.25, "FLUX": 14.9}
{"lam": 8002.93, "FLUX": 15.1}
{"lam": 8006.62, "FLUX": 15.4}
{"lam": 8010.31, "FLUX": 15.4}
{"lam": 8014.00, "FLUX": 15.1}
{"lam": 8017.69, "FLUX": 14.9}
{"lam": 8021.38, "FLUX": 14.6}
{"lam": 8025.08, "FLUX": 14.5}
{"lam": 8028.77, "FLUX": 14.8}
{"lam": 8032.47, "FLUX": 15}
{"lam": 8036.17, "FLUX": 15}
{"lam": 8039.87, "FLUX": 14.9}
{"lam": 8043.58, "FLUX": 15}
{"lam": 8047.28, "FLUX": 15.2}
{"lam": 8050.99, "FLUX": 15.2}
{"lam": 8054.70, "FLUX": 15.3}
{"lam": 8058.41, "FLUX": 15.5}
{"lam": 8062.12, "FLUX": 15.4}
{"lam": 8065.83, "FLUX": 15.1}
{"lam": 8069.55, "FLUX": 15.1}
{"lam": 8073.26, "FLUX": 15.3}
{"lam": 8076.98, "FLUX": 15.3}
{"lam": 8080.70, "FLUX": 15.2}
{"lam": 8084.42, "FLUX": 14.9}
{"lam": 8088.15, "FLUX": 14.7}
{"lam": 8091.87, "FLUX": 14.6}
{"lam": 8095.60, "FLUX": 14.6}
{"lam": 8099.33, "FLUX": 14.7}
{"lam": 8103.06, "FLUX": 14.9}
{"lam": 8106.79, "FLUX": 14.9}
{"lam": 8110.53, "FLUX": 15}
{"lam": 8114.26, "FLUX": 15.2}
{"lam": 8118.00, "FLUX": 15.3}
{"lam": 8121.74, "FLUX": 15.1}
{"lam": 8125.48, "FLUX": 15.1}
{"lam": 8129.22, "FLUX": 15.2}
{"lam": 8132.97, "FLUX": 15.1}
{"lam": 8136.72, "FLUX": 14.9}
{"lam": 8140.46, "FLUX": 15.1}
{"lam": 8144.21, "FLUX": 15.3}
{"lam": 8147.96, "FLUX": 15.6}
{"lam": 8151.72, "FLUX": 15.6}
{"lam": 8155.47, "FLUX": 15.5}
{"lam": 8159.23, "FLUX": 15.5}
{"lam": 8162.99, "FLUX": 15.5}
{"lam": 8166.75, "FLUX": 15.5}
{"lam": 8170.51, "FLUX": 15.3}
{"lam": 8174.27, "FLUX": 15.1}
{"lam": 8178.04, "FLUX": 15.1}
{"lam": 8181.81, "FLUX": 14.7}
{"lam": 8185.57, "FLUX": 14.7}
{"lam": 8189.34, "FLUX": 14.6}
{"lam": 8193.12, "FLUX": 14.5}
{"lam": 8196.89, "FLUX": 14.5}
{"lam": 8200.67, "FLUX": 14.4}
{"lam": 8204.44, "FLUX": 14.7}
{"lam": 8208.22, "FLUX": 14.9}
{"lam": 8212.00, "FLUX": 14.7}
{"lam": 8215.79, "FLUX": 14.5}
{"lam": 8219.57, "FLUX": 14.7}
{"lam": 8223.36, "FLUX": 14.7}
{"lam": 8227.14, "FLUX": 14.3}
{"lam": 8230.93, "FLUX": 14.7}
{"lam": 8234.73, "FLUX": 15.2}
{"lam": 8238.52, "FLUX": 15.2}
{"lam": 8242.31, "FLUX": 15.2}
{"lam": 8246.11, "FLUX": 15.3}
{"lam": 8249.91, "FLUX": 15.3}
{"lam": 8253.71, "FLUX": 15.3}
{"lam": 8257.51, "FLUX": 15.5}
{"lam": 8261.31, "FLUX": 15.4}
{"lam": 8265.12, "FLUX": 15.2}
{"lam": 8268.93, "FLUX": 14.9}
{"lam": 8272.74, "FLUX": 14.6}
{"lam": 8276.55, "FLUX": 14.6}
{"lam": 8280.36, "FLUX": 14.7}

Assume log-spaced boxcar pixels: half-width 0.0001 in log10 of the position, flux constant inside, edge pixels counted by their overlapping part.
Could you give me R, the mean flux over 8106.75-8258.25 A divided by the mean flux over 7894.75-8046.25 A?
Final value 1.02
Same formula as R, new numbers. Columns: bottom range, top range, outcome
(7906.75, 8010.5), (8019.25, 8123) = 1.02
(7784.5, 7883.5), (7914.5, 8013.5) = 0.99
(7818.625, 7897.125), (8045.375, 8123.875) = 1.01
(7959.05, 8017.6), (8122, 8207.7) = 1.01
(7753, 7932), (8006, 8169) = 1.01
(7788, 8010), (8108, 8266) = 1.01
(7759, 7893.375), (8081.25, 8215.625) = 1.00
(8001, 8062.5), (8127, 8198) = 1.00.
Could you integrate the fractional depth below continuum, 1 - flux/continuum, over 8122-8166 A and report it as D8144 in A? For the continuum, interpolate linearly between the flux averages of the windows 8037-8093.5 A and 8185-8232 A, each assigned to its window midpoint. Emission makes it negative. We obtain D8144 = -1.4 A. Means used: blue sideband 15.1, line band 15.3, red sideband 14.6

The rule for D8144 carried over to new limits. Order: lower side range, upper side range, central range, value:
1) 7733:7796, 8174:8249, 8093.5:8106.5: 0.1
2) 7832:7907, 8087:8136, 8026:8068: -0.5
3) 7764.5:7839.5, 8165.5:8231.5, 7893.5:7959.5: 1.6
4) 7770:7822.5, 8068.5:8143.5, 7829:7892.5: 0.7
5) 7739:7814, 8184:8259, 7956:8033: 0.2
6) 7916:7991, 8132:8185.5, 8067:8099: 0.2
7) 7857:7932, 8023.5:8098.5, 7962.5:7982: 0.4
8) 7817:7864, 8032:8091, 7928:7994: 1.5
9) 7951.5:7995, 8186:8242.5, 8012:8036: 0.0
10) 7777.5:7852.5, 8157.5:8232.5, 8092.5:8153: -0.9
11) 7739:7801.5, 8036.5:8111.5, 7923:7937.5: 0.4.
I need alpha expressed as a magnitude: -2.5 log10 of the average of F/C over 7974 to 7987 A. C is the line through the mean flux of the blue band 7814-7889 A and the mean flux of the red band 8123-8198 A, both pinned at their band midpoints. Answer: 0.03 mag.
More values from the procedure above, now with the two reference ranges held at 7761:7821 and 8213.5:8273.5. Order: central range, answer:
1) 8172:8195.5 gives 0.02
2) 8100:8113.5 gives 0.01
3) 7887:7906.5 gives 0.04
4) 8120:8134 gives -0.01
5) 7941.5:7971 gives 0.02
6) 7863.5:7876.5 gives 0.00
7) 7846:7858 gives 0.03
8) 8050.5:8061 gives -0.02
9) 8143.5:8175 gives -0.03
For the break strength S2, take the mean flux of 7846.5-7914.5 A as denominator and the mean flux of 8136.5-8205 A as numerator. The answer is 1.0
